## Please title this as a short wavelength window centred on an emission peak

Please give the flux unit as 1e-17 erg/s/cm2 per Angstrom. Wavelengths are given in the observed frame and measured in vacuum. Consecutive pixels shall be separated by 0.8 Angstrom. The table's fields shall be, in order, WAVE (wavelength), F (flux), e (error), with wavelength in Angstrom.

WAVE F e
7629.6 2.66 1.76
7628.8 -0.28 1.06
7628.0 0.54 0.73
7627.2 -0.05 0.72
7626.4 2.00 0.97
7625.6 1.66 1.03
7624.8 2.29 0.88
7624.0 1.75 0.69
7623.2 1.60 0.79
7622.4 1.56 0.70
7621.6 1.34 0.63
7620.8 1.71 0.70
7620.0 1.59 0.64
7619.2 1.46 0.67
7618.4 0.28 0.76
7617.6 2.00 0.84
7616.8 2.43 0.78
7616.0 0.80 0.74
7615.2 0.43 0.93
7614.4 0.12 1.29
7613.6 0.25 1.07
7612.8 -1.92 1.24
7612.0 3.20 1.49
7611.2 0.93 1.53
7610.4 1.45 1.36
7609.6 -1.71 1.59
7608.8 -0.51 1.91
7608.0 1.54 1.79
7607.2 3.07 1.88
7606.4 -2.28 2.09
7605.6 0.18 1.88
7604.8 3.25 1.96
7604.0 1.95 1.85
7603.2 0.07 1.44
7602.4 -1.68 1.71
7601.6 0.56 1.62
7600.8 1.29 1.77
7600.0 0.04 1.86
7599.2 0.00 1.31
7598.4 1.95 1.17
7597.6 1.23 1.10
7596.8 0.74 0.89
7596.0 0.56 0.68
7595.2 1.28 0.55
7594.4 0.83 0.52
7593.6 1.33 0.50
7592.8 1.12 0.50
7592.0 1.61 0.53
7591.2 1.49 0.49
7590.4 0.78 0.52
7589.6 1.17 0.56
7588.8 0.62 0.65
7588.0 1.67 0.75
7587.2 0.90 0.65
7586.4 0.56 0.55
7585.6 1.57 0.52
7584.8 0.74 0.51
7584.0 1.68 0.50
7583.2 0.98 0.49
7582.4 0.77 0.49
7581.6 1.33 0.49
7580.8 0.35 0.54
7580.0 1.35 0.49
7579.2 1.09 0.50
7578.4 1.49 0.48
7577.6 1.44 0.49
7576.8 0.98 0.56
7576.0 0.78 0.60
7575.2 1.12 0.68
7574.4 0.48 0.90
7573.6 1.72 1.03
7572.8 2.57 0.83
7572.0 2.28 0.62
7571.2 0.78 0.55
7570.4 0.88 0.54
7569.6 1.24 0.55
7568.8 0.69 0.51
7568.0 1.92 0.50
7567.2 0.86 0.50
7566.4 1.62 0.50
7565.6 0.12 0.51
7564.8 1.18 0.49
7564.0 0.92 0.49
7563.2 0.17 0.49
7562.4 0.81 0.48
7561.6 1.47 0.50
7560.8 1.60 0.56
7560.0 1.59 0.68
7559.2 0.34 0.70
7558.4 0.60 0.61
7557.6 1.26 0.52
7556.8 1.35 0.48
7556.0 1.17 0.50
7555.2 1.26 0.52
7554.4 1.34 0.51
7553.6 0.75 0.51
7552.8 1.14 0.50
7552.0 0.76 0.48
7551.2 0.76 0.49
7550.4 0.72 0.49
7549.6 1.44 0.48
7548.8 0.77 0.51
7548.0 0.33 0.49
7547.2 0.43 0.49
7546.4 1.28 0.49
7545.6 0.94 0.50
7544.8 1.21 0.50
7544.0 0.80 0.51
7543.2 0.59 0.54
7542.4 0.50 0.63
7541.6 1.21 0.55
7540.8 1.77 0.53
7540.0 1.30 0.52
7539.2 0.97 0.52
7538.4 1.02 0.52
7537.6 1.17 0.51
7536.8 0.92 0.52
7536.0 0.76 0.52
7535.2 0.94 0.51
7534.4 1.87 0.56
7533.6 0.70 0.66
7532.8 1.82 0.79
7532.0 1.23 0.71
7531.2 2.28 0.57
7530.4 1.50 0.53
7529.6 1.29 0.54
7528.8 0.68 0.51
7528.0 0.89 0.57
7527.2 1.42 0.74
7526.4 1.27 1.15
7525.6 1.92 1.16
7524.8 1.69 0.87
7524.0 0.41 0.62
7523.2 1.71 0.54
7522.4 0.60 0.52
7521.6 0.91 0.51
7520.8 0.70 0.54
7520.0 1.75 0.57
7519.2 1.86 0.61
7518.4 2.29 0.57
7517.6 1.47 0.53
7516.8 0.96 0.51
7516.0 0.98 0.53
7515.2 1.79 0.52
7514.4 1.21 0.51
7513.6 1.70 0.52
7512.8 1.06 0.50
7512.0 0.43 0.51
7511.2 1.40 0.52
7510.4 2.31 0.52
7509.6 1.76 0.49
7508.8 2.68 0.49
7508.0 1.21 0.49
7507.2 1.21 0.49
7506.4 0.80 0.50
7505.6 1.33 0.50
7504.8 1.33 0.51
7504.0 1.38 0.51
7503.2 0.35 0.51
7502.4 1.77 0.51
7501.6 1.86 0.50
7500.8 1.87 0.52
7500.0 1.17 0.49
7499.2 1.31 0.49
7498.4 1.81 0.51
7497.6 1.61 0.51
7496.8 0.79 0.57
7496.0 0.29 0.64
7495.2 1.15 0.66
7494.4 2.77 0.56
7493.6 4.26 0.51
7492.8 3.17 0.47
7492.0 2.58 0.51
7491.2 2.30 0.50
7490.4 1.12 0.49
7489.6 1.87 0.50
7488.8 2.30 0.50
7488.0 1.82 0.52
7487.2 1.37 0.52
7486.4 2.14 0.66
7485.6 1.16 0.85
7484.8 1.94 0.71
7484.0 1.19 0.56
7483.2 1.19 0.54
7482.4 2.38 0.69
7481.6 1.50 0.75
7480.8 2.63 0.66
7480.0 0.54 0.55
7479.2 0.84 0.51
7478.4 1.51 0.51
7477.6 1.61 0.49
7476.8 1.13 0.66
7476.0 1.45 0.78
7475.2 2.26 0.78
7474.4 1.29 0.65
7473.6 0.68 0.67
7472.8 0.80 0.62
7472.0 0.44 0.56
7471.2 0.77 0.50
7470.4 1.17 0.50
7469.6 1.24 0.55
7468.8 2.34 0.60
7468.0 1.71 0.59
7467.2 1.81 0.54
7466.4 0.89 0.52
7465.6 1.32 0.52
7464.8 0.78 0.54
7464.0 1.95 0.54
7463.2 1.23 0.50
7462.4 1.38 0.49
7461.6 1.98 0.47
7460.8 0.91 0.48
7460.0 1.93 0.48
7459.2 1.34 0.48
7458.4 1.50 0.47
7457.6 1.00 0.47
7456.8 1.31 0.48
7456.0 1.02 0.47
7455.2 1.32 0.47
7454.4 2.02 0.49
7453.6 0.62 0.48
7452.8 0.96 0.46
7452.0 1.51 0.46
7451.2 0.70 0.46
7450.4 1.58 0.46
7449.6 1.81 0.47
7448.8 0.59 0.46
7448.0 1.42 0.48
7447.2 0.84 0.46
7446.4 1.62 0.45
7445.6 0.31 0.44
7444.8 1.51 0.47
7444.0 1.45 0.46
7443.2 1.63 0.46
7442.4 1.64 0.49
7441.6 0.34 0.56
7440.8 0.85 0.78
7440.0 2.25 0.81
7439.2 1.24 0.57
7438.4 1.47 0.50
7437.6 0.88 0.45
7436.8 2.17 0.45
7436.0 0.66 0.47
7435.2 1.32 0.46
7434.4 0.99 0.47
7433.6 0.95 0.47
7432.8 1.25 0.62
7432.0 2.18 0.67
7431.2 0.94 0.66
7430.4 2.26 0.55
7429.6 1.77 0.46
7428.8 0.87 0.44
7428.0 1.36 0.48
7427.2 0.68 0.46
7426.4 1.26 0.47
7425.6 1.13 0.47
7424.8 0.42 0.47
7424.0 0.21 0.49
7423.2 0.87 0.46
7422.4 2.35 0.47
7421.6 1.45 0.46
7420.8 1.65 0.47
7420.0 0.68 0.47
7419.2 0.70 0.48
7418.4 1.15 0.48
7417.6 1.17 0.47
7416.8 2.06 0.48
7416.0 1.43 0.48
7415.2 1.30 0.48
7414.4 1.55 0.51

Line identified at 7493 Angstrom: [S II]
